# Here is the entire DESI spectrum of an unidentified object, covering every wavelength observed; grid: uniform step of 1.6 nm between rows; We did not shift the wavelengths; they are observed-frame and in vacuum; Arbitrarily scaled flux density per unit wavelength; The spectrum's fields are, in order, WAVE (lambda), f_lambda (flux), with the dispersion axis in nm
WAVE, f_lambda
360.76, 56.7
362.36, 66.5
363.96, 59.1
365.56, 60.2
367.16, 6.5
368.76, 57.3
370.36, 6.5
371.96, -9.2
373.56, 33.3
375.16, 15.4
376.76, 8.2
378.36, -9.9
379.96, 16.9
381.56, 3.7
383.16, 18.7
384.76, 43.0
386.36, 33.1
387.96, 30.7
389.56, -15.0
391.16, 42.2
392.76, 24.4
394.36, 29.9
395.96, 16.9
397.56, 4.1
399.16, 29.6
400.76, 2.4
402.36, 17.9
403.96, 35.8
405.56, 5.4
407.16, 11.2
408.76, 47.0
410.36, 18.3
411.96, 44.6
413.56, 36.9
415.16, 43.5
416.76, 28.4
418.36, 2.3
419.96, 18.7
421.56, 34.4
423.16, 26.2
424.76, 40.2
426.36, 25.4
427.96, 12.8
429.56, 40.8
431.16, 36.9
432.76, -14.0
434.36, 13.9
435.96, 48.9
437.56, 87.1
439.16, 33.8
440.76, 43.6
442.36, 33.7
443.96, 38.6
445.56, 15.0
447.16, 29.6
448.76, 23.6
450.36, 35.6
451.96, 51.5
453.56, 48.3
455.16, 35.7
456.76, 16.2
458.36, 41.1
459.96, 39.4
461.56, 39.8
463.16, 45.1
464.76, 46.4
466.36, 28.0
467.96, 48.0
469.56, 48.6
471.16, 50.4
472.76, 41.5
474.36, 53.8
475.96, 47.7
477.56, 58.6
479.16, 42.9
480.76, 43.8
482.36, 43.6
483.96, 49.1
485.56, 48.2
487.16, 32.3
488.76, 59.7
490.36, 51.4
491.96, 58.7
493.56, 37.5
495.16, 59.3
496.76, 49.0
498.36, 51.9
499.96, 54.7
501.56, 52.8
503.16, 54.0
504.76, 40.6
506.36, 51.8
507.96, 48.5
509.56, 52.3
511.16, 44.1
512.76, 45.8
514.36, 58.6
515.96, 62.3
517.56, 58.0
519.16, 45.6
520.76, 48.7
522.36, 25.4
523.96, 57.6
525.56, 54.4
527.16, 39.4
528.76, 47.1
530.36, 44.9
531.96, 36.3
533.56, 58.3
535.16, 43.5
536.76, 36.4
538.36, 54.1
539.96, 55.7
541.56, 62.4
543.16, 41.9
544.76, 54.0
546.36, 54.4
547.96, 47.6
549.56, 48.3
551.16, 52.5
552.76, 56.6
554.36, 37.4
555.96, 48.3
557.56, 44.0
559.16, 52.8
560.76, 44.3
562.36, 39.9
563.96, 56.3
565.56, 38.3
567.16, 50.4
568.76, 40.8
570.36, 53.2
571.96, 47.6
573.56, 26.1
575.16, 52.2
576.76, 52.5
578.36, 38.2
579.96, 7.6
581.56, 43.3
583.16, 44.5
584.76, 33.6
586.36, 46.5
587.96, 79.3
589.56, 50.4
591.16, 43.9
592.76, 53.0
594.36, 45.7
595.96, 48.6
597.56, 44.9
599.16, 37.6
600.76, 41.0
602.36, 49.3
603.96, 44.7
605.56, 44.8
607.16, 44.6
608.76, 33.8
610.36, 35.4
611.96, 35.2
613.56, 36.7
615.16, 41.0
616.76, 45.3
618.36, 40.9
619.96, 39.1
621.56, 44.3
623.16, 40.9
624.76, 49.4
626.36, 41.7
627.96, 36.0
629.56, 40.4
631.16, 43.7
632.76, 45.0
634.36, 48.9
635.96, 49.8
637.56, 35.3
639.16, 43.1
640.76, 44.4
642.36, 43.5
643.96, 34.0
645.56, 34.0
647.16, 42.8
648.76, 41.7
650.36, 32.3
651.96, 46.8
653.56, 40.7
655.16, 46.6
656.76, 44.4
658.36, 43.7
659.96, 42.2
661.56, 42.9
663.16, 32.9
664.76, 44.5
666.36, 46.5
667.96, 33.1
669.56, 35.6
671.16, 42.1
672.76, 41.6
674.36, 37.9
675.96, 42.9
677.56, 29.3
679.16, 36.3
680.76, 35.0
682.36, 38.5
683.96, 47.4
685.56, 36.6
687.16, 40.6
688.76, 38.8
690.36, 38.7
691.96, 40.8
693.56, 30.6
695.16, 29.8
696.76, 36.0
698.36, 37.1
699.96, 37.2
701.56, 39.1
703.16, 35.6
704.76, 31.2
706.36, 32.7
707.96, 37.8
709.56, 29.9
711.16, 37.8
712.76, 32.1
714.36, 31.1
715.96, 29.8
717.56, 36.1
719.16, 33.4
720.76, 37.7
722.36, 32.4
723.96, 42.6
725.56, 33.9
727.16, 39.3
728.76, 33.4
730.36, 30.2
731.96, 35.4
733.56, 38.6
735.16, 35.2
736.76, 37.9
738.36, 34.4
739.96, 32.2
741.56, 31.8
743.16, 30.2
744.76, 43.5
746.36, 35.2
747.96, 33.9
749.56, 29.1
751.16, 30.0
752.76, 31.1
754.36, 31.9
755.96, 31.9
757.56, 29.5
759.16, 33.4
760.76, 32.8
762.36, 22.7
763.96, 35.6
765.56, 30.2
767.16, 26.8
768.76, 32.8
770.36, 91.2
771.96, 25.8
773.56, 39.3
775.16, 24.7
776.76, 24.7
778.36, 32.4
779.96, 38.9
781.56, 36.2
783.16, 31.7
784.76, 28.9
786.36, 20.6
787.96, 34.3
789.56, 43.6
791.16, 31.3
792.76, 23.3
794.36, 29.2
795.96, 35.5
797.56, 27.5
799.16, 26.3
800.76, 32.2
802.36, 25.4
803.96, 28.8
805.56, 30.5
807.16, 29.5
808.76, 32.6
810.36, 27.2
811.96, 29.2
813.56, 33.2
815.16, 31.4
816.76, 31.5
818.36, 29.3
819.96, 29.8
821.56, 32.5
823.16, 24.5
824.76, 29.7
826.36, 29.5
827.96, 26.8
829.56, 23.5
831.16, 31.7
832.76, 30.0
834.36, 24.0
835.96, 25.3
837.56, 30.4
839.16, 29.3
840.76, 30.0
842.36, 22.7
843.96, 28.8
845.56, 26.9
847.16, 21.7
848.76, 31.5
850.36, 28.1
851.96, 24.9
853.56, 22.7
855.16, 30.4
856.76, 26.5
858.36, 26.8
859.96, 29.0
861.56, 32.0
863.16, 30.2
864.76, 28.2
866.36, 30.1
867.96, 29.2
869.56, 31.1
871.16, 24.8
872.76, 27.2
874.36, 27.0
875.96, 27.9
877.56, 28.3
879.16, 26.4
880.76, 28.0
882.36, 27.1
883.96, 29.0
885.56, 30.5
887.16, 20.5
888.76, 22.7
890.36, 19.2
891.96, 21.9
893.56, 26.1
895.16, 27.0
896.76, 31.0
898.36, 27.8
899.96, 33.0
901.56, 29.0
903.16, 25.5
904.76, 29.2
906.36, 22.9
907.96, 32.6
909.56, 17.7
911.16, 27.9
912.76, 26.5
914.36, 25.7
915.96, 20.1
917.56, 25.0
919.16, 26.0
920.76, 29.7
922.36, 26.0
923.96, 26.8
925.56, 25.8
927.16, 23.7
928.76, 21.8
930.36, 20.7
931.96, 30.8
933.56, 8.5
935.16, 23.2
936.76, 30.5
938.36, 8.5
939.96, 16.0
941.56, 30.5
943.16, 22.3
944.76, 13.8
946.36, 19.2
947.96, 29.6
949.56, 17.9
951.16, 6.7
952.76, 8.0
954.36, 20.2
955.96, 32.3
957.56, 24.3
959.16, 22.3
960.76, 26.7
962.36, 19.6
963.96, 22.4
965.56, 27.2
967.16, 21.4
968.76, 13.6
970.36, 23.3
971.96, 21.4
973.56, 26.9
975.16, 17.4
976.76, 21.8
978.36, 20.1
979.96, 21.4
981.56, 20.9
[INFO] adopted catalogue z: 0.17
